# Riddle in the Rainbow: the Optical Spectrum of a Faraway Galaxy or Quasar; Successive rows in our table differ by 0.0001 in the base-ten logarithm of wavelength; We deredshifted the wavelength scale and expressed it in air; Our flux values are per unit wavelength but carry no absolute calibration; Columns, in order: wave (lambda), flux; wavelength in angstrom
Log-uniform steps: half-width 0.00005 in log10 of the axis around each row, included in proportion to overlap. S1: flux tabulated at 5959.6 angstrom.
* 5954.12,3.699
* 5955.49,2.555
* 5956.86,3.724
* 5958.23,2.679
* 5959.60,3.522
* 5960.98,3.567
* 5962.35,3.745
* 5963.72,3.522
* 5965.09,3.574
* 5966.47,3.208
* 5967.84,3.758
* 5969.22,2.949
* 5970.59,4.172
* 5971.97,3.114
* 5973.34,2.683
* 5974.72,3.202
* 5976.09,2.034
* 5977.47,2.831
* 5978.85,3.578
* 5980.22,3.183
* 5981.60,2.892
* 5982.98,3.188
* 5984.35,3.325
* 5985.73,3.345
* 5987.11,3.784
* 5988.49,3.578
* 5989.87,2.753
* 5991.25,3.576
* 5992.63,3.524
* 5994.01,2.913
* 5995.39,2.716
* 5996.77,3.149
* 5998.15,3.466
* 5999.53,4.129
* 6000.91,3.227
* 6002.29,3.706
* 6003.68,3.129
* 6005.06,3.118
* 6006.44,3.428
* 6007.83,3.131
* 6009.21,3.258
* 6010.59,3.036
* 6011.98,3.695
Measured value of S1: 3.522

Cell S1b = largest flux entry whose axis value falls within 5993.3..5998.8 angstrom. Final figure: 3.466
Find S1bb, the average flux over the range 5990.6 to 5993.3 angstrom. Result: 3.55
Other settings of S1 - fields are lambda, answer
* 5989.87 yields 2.753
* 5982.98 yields 3.188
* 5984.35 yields 3.325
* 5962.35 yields 3.745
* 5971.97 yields 3.114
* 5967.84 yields 3.758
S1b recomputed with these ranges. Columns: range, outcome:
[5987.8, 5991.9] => 3.578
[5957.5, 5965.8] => 3.745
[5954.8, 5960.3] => 3.724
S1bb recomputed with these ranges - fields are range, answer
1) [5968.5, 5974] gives 3.23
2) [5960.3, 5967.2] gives 3.53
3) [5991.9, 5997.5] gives 3.08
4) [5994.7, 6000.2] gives 3.36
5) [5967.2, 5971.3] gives 3.62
